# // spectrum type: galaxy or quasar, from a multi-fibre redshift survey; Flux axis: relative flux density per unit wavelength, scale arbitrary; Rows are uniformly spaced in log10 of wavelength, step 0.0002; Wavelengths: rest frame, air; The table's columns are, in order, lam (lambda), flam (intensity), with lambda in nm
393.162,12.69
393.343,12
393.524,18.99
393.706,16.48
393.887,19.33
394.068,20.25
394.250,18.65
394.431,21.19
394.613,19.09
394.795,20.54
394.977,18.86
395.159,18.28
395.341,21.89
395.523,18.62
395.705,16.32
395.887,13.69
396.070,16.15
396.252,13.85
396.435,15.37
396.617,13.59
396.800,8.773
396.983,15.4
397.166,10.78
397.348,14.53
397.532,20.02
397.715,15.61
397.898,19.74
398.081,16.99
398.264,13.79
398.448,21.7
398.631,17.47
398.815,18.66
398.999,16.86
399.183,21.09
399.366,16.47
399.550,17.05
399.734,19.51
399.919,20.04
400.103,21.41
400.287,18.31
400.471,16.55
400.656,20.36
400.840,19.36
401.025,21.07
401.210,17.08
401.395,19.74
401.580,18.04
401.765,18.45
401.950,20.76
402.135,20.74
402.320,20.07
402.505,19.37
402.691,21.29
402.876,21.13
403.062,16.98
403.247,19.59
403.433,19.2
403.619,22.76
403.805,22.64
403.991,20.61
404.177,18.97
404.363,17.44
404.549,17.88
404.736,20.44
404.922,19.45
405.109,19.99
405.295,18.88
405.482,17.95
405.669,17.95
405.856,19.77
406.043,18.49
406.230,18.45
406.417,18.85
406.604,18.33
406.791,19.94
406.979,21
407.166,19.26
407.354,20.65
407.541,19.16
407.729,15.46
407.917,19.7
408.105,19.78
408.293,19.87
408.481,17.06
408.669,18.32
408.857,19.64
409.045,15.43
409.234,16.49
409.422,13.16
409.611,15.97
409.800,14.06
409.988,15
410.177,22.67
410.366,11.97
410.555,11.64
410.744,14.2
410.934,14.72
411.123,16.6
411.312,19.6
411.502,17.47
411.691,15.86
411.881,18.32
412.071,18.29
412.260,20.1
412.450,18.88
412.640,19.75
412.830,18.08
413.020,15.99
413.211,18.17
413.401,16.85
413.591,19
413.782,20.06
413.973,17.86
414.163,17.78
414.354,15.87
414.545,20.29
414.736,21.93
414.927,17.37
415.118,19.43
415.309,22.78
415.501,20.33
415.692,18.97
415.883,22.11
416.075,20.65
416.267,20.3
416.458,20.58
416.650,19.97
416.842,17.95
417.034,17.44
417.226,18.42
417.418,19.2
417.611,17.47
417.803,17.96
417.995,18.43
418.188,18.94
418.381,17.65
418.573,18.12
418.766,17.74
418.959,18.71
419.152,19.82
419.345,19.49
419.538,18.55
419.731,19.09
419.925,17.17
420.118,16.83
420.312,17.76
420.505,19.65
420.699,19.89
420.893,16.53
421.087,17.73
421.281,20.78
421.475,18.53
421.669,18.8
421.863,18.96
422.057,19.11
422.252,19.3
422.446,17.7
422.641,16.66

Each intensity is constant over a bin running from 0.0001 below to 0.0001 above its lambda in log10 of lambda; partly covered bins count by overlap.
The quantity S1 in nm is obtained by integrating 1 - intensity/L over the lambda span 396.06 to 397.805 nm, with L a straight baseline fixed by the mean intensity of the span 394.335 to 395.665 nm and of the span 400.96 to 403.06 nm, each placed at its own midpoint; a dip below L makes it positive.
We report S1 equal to 0.47 nm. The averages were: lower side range 19.6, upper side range 19.7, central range 14.3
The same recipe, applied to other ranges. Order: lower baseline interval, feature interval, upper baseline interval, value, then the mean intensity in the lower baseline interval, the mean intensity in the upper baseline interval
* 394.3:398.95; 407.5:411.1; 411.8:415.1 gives 0.319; 16.8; 18.5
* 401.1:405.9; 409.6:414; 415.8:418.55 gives 0.475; 19.5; 19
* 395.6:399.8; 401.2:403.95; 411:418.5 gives -0.485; 16.2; 18.8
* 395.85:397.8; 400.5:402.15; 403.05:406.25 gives -0.201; 14.4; 19.4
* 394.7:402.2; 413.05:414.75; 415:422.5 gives 0.023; 17.6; 18.9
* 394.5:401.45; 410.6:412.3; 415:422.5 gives 0.134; 17.5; 18.9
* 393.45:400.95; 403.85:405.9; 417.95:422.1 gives -0.134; 17.6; 18.6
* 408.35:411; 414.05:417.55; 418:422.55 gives -0.423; 15.8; 18.6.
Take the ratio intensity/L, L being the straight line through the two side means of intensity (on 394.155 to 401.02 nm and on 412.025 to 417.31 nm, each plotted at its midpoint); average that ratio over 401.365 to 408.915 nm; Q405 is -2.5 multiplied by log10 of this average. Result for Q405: -0.07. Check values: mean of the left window 17.5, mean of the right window 19.1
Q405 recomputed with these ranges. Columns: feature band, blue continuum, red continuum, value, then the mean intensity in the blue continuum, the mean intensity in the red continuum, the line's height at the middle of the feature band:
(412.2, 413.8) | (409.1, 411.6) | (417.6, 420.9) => -0.12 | 15.7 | 18.4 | 16.5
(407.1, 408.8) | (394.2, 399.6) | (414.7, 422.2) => -0.05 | 17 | 19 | 18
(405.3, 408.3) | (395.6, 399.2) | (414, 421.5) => -0.10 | 15.9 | 18.9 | 17.3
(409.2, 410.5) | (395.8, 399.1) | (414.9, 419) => 0.16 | 15.7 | 19.1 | 17.9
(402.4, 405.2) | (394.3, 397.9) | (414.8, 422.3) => -0.14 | 16.6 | 18.9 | 17.4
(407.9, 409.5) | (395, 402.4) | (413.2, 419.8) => 0.04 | 17.6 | 19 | 18.4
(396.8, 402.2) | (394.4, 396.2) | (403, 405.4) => 0.05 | 18.3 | 19.6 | 18.9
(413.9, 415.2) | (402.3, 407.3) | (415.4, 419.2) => 0.03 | 19.5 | 19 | 19.1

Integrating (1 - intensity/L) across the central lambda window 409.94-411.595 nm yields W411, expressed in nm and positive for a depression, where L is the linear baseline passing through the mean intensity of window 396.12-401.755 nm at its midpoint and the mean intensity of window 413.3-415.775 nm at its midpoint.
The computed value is 0.24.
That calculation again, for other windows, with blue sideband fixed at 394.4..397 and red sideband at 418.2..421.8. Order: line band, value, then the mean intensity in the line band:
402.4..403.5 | -0.151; 19.6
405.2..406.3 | -0.072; 18.6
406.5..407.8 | -0.120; 19.2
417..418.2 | 0.004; 18.3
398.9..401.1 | -0.254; 19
